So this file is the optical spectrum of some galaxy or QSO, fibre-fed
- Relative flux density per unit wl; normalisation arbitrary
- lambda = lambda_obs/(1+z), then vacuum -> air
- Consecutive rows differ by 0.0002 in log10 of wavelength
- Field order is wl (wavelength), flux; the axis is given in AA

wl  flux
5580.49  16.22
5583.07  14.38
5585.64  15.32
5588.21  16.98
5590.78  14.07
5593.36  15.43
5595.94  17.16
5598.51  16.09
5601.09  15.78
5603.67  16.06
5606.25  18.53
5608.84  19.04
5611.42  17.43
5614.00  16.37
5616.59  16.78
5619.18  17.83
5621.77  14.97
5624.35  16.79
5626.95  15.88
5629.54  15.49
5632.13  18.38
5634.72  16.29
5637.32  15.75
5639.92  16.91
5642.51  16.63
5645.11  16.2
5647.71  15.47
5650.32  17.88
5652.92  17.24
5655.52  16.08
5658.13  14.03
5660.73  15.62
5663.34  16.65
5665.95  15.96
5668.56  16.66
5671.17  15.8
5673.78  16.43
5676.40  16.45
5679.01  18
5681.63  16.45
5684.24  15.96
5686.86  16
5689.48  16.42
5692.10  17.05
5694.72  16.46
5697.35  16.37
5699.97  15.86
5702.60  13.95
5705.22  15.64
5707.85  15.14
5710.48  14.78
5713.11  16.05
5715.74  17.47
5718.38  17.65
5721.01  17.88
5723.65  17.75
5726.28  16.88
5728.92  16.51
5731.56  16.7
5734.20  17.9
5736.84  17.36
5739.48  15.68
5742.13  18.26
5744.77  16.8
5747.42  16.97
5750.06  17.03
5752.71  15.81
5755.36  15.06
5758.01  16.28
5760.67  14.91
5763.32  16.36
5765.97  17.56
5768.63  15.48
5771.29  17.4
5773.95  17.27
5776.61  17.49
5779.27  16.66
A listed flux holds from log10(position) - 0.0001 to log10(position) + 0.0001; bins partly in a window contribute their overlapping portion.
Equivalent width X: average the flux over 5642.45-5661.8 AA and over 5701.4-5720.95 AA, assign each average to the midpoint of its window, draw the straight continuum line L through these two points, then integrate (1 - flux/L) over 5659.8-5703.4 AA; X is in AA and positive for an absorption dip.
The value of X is -0.6 AA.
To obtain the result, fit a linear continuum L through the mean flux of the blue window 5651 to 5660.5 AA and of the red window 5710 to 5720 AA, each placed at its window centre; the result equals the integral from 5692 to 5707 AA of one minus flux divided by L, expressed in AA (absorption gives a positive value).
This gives 0.6 AA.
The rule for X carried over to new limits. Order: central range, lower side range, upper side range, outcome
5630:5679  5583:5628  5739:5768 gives 0.2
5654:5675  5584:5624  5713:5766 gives 0.9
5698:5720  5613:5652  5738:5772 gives 0.8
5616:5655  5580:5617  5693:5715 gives -1.1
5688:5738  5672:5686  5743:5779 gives 0.2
